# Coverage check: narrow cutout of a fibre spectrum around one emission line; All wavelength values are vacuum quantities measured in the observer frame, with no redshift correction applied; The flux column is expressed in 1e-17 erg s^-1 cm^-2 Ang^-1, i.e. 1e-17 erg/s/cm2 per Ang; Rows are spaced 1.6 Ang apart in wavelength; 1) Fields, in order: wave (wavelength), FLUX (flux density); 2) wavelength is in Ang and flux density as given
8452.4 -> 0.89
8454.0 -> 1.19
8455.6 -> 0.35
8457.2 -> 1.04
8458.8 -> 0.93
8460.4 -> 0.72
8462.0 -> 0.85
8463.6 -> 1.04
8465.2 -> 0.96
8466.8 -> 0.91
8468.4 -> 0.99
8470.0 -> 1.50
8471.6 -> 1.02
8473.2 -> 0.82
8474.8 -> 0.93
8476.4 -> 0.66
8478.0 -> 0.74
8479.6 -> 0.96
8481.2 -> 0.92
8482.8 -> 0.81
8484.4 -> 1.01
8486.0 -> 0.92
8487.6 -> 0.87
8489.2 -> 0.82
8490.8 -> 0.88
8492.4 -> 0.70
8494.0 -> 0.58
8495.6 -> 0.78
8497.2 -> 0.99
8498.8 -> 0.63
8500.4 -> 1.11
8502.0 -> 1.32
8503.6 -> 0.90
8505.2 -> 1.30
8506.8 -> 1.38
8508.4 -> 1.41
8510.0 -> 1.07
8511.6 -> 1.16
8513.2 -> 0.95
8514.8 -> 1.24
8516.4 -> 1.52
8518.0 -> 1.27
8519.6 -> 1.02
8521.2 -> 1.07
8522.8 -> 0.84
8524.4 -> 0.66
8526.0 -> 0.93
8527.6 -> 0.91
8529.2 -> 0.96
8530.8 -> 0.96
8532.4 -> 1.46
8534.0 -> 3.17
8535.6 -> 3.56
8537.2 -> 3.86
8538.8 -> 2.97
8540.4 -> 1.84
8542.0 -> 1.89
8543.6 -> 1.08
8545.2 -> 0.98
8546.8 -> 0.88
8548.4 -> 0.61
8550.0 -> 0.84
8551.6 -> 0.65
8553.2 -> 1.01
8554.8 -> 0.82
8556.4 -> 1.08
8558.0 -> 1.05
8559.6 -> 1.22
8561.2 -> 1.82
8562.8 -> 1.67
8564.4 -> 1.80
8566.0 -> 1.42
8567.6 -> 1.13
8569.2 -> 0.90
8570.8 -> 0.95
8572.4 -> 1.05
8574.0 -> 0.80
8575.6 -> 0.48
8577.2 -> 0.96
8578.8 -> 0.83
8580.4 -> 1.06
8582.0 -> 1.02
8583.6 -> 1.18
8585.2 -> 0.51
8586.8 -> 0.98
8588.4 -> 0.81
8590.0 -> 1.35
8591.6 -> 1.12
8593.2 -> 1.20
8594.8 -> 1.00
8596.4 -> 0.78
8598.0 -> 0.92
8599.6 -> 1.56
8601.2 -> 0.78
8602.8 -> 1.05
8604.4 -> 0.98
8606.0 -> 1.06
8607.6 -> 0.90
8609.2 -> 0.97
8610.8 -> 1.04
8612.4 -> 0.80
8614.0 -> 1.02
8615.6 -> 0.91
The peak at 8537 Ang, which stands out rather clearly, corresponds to Halpha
